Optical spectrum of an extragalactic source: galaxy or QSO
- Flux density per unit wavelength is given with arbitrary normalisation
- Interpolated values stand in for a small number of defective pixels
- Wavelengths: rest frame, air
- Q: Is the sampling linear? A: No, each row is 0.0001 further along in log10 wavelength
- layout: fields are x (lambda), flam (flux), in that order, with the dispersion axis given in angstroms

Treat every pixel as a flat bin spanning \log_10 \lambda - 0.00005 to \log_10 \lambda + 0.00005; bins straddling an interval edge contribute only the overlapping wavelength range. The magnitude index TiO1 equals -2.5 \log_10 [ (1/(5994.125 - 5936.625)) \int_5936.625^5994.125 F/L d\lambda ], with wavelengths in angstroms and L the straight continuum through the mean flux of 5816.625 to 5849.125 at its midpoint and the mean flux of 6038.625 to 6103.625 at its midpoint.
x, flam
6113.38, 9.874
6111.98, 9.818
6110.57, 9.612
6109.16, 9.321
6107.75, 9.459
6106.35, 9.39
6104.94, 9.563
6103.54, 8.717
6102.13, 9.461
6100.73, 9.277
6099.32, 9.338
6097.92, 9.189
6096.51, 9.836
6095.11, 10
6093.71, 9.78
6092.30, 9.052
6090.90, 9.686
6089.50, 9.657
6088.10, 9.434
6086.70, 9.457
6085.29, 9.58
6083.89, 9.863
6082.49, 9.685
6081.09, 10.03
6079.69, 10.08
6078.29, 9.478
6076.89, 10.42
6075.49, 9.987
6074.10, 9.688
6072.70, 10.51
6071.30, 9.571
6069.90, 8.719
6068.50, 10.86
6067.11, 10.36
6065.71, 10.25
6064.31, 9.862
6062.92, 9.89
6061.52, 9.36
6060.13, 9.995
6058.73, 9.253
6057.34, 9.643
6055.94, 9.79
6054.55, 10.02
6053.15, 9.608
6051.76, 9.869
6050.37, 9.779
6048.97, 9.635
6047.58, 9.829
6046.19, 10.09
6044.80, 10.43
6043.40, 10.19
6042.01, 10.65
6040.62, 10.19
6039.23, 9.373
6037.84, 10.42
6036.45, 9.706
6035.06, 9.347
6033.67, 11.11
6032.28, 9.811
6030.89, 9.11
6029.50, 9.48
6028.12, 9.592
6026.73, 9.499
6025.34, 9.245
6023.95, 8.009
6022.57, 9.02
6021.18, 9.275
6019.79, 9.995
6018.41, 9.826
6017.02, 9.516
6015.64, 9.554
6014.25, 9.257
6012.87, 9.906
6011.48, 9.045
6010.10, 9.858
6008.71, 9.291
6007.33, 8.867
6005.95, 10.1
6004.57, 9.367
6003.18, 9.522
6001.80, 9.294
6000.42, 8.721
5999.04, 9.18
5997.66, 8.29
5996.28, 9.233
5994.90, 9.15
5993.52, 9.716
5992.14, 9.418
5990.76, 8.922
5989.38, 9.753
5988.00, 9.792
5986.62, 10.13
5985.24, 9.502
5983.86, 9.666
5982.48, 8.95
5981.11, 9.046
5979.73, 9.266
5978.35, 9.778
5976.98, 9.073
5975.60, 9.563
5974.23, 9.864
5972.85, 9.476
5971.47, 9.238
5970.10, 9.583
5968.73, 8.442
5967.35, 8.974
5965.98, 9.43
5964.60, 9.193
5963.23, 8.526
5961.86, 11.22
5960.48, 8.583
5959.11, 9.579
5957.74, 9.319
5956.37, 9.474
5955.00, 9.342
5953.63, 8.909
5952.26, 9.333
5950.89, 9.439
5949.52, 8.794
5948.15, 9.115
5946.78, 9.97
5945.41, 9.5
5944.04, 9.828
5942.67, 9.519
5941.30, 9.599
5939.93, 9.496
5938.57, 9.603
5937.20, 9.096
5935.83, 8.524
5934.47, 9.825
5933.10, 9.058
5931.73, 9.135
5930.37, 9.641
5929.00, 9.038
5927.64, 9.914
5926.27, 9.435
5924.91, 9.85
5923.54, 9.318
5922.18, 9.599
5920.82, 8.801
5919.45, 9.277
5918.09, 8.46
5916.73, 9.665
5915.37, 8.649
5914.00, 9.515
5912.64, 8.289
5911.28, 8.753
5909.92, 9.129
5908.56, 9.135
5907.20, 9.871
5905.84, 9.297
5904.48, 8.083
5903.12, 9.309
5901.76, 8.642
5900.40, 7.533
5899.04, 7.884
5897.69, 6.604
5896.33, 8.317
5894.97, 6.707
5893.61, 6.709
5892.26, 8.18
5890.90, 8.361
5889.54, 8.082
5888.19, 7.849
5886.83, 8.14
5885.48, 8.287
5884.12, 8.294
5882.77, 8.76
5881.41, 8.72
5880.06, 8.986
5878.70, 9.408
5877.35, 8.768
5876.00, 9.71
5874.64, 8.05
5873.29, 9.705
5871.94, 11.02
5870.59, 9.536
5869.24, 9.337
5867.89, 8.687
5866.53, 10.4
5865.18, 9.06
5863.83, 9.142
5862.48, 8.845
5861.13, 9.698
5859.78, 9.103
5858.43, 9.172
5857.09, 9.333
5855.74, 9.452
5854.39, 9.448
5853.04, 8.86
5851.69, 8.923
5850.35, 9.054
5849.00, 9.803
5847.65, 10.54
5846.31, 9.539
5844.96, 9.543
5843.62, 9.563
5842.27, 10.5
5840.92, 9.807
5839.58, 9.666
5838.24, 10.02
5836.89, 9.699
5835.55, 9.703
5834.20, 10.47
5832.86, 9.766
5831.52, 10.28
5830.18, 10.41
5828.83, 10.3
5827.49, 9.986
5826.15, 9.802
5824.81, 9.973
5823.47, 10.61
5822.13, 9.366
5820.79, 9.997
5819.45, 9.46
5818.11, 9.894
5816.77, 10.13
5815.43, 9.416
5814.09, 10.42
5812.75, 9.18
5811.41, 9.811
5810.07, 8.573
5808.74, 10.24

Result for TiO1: 0.05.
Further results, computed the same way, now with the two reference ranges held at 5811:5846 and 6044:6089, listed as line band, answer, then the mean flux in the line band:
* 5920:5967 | 0.06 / 9.38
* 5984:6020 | 0.05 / 9.43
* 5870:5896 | 0.15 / 8.59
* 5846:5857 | 0.05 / 9.44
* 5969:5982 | 0.05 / 9.4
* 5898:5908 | 0.15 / 8.59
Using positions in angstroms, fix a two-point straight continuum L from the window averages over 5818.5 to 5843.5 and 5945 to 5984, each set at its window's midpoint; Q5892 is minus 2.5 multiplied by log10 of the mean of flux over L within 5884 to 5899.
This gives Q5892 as 0.24 mag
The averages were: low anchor 9.98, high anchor 9.33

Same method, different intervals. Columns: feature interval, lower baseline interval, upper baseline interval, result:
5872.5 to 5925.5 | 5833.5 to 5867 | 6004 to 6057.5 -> 0.11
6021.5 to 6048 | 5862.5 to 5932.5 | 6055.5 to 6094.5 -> -0.02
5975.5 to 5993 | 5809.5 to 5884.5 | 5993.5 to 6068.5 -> 0.02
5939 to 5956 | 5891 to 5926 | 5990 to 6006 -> -0.06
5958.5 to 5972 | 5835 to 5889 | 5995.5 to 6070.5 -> 0.03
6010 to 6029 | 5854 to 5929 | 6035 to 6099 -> 0.02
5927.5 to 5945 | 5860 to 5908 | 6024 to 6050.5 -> -0.04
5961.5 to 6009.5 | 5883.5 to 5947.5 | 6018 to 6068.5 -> 0.00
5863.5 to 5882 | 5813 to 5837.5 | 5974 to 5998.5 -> 0.05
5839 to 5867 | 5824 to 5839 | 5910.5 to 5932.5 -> 0.04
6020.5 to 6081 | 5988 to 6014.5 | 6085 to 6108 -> -0.05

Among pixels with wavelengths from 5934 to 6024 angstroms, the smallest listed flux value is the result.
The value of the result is 8.009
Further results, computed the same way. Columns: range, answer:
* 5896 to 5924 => 6.604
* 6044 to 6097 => 8.719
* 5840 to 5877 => 8.05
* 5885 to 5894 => 6.709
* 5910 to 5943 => 8.289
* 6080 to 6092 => 9.434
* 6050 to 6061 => 9.253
